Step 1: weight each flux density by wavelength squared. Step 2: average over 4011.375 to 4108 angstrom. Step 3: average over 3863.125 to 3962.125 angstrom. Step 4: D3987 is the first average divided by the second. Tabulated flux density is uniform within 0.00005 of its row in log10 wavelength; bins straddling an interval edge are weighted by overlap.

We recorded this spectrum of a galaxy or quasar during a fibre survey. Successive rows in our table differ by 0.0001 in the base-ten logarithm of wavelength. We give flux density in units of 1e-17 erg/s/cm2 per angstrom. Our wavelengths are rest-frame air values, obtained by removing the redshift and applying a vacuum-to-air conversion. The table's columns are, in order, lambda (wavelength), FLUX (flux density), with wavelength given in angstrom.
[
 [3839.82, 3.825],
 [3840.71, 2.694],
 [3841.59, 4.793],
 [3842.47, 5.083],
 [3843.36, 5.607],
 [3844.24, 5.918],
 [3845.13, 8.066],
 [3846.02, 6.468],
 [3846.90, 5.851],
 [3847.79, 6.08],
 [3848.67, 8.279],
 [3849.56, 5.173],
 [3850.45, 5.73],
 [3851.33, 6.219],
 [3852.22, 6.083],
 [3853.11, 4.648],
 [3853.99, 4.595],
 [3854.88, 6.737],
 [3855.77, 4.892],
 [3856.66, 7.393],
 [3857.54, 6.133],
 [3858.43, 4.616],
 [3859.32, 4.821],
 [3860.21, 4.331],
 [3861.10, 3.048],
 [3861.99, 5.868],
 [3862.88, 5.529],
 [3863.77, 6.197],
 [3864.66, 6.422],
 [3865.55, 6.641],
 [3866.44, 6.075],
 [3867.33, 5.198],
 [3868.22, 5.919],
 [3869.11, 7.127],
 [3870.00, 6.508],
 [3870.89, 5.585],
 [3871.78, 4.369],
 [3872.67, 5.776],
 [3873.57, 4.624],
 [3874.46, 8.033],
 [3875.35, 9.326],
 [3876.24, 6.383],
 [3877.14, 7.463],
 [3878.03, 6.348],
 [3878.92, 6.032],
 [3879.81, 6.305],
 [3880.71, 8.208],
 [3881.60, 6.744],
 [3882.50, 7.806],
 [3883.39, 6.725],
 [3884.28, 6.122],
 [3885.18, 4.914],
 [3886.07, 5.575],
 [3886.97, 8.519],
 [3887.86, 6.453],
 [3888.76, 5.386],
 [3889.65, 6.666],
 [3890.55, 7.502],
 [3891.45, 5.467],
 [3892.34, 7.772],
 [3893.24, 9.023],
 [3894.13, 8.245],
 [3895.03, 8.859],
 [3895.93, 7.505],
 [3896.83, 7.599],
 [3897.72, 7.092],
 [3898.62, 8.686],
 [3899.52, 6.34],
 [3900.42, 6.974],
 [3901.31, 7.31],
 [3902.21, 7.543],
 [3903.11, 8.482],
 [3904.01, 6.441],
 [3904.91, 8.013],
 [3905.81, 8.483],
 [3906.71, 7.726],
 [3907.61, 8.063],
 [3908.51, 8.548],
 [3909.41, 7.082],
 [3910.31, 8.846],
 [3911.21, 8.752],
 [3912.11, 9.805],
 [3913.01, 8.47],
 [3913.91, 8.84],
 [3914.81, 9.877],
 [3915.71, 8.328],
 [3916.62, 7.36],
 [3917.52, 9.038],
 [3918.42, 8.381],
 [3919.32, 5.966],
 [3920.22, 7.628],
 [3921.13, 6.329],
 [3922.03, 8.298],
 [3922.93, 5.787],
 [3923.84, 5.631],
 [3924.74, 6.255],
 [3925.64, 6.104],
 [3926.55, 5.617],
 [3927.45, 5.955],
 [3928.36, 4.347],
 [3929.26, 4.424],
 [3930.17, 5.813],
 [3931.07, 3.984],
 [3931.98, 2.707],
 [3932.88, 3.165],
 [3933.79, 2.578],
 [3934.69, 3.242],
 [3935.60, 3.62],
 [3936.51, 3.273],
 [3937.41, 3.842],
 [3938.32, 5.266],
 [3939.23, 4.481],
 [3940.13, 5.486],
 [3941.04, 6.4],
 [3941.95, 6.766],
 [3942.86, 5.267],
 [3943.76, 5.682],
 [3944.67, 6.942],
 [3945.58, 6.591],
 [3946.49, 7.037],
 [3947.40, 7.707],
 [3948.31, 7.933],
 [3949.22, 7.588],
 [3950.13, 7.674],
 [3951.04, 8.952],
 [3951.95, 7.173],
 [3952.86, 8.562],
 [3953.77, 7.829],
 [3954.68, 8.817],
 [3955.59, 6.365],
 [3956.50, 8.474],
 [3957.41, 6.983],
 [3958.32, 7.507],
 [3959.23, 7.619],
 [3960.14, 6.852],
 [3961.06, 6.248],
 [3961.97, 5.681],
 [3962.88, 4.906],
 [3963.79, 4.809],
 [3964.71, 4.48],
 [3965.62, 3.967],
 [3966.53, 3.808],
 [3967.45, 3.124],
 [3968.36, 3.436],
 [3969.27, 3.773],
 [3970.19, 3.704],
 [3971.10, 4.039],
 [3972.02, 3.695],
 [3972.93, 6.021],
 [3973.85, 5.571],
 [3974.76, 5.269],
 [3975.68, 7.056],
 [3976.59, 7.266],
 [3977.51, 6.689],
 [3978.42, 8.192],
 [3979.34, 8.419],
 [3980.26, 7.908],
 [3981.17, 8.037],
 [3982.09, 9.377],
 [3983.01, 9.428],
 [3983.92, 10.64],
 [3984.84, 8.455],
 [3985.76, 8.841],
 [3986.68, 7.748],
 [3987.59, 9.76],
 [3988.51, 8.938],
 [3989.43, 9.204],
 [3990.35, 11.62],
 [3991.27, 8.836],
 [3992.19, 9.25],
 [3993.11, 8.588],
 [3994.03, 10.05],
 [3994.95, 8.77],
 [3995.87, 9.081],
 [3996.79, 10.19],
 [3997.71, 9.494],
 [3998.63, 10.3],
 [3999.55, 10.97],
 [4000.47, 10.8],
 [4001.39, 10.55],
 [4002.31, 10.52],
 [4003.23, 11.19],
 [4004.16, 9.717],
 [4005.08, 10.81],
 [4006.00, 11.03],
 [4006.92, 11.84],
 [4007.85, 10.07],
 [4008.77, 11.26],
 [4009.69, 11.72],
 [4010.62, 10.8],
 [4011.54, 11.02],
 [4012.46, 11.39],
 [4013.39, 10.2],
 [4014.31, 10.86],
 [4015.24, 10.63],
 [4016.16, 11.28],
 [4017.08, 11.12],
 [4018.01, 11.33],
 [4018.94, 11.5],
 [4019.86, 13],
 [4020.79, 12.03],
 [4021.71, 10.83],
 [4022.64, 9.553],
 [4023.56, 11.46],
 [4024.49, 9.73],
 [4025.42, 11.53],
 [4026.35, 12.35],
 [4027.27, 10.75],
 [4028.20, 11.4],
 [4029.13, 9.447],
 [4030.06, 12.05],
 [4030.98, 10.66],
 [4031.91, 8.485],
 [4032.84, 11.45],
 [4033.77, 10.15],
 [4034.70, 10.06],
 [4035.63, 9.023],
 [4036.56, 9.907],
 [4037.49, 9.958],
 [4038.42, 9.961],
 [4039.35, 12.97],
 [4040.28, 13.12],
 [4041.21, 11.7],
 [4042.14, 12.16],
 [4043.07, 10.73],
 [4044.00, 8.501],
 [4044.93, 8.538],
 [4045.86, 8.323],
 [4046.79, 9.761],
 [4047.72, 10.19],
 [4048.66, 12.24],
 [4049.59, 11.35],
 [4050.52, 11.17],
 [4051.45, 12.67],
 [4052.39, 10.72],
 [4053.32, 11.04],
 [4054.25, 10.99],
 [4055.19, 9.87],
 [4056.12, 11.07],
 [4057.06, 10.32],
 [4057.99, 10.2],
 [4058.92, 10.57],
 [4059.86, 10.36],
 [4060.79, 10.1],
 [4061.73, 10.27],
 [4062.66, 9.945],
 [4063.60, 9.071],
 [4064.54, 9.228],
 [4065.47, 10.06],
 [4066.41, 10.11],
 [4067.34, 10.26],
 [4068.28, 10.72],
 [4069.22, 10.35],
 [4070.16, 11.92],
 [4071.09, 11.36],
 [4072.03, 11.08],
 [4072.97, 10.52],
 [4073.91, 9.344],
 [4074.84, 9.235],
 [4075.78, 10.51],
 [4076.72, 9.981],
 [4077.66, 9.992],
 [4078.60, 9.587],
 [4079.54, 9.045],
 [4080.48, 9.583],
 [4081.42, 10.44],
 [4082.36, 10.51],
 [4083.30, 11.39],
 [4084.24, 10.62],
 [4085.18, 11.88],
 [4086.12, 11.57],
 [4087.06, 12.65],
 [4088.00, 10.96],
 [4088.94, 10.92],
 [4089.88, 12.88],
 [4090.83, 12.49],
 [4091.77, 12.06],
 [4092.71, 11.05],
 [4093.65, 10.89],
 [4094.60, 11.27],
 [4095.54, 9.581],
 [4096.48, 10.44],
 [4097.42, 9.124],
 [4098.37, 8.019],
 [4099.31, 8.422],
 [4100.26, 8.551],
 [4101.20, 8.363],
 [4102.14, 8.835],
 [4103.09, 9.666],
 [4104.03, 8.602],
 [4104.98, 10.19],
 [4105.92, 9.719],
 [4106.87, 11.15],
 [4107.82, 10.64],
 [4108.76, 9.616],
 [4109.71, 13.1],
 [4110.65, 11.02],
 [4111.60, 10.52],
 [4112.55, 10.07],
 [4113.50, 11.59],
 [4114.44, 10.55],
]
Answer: 1.7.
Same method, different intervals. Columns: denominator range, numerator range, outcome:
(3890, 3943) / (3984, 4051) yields 1.65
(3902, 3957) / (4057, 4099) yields 1.69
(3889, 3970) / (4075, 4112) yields 1.71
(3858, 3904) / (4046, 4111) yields 1.75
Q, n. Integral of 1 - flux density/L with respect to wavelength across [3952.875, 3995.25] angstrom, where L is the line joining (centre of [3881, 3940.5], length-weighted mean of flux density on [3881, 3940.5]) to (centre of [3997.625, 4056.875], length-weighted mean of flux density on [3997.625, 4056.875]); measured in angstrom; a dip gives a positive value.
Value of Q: 8.84 angstrom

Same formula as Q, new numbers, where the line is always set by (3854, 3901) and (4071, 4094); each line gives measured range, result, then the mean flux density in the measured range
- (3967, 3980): 4.6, 5.49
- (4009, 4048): -4.4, 10.8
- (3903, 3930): -0.4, 7.4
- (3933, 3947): 4.9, 5.06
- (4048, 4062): -0.9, 10.9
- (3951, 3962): 0.9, 7.48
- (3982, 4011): -3.2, 10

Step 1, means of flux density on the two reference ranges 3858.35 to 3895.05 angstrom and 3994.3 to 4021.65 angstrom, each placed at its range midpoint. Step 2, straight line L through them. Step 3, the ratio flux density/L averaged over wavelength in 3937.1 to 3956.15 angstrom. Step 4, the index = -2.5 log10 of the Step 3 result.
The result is 0.274 mag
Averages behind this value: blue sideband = 6.38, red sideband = 10.8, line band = 6.81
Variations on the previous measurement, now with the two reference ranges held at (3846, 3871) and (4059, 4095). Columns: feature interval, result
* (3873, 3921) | -0.13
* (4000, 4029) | -0.19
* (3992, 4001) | -0.11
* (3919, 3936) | 0.38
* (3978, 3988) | -0.03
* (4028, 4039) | -0.06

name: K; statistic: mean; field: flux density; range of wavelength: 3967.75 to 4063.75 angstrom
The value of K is 9.81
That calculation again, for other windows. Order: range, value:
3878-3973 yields 6.51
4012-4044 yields 10.9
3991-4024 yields 10.6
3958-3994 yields 6.93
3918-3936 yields 5.29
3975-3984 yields 8.13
